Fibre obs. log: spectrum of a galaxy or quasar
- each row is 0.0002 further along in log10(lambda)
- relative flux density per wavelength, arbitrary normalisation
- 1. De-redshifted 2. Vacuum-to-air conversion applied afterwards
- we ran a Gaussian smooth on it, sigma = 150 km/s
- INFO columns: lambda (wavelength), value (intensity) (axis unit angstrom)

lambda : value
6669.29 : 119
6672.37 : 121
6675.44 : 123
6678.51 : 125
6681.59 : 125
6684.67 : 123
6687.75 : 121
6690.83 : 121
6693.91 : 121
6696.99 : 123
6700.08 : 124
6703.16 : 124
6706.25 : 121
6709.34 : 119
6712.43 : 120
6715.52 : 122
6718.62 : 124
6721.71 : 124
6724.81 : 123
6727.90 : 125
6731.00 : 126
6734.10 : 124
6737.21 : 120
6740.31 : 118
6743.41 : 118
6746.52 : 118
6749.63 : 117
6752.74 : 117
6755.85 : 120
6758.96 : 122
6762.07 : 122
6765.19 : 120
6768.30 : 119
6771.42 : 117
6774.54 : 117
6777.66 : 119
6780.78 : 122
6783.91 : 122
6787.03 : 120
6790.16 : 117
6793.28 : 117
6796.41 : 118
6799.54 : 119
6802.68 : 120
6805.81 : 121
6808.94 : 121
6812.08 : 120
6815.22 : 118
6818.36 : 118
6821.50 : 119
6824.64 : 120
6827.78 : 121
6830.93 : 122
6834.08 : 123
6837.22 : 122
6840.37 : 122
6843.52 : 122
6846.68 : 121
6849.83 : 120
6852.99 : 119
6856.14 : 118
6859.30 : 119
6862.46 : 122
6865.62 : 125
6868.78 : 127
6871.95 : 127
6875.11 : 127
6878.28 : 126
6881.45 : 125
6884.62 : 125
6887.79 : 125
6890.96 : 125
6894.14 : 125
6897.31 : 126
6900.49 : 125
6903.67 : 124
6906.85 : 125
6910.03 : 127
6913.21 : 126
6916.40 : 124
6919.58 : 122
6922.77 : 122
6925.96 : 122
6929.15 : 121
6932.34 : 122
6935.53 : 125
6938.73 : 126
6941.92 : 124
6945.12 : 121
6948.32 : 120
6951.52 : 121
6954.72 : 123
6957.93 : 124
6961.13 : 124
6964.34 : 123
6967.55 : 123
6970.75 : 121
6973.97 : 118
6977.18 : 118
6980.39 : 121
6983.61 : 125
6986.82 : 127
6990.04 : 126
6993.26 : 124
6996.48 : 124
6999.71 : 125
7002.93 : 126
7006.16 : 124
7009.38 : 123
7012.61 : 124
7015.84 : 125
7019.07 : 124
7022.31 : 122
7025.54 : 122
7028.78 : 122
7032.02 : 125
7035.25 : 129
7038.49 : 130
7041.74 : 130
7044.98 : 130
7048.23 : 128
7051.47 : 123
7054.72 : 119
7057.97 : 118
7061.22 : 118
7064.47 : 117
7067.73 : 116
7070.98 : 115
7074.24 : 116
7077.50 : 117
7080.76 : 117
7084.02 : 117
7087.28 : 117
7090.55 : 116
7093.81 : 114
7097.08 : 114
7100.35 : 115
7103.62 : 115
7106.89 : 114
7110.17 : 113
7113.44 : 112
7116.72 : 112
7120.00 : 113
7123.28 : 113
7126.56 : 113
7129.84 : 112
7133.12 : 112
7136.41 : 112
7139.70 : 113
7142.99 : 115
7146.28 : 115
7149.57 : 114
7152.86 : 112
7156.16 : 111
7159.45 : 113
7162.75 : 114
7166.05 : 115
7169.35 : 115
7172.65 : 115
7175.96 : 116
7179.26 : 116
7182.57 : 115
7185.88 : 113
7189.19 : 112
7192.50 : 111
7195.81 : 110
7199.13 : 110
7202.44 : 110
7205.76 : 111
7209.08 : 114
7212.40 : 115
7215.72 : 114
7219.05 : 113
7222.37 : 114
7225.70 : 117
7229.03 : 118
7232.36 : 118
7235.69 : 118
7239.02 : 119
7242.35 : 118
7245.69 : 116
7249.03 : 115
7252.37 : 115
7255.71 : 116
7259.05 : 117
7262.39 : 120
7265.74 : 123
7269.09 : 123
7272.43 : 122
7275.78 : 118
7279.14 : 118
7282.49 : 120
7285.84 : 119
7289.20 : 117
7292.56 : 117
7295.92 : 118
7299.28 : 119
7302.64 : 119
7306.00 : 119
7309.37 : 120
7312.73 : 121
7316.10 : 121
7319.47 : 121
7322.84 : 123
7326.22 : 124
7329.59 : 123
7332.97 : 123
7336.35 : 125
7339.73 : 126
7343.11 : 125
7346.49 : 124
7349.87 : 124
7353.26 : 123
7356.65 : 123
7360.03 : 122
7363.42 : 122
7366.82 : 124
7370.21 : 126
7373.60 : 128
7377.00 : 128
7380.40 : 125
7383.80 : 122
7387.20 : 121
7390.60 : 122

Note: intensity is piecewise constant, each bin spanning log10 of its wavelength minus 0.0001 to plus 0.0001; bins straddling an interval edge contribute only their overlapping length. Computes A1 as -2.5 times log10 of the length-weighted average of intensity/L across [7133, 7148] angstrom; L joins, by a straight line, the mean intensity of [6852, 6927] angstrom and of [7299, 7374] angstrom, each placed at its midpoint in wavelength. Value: 0.091 mag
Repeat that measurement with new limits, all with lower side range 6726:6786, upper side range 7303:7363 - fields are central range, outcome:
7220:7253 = 0.05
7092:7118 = 0.07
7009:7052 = -0.04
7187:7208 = 0.11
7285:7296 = 0.04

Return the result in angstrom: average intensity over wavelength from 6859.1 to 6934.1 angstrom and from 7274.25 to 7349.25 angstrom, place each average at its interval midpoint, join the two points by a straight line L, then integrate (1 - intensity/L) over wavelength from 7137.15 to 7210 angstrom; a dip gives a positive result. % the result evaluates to 5.35 angstrom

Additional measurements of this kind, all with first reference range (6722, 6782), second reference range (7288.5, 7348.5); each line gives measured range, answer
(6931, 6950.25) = -0.37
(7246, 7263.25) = 0.70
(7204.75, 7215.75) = 0.70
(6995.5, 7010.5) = -0.45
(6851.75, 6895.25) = -1.23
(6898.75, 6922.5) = -0.78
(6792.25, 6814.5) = 0.18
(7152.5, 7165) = 0.87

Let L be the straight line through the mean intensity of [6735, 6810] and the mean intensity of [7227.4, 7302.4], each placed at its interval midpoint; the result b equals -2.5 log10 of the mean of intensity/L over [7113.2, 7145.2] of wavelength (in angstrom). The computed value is 0.06 mag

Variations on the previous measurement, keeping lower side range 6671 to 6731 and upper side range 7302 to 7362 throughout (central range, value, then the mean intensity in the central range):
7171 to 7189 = 0.07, 115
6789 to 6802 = 0.04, 118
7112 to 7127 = 0.09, 113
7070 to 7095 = 0.06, 116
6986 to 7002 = -0.02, 125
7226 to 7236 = 0.04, 118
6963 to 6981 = 0.02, 121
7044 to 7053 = -0.04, 127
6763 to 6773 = 0.03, 119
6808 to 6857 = 0.02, 120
